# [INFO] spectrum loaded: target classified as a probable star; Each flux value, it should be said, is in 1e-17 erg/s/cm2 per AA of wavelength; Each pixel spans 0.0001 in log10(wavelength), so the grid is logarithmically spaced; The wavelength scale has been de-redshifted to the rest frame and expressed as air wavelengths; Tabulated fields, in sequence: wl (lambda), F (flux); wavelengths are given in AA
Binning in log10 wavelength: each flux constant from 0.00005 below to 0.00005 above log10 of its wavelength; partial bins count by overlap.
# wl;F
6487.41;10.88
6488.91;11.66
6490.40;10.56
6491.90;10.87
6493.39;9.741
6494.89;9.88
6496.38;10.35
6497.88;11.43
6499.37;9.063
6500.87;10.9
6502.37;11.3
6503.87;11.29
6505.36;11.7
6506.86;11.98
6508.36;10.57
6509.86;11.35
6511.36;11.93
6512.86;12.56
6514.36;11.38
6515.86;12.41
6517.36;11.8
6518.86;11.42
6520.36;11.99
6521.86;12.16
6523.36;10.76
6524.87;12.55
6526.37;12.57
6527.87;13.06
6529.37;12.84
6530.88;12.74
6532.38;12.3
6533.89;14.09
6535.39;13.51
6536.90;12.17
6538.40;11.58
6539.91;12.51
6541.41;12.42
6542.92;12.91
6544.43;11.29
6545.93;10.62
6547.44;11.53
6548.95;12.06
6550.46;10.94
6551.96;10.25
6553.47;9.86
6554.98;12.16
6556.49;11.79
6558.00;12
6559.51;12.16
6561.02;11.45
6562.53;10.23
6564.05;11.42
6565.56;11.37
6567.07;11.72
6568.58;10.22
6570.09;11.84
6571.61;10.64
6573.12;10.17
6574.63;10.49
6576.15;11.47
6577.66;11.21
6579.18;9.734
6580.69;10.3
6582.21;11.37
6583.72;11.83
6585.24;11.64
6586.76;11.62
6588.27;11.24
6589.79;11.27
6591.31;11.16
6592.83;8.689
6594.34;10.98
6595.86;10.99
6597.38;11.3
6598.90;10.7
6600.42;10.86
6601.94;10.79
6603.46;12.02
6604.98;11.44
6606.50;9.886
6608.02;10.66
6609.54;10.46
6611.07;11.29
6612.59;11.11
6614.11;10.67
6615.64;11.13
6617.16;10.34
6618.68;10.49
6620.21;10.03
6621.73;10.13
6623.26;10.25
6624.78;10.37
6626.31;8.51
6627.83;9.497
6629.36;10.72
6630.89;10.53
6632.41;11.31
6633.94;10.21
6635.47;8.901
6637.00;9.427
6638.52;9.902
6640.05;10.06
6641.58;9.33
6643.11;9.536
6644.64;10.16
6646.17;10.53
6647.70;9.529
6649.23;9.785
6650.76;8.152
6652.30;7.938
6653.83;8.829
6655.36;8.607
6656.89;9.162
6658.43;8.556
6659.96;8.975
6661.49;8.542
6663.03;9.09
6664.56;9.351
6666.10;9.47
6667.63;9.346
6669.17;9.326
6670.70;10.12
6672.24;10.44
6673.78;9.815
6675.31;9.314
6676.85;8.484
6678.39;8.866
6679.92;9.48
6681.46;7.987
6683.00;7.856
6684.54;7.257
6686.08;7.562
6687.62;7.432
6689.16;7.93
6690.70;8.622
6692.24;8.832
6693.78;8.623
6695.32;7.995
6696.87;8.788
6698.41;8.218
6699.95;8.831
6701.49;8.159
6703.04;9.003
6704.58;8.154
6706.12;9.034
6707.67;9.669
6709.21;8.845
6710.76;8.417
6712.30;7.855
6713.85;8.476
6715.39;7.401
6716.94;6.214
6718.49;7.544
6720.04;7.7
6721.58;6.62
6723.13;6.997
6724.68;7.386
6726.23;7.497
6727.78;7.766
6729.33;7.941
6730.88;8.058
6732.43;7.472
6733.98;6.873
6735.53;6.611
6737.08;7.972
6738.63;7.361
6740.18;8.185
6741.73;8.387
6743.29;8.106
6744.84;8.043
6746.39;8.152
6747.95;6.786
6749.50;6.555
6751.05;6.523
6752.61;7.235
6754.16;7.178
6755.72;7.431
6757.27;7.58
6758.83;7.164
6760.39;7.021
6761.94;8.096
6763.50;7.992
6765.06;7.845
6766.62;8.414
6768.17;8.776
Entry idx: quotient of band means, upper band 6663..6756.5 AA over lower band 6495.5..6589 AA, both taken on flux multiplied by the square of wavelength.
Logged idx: 0.7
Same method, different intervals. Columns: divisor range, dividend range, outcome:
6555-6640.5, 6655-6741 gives 0.80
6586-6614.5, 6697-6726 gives 0.76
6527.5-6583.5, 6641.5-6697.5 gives 0.80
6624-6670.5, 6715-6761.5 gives 0.80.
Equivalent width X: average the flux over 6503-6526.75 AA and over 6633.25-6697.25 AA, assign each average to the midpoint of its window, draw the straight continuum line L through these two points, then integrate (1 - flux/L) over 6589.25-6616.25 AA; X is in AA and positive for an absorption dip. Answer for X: -1.9 AA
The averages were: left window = 11.8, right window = 9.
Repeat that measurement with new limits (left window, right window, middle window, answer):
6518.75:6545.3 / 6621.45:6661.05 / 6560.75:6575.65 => 0.66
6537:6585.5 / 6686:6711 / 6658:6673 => -0.28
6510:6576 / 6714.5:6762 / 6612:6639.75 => -0.77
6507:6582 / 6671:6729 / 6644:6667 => 0.30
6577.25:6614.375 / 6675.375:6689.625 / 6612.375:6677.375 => -2.20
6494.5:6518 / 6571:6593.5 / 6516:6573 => -3.76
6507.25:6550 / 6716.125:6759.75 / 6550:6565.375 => 0.28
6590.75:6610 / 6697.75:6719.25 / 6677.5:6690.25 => 1.13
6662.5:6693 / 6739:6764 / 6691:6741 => 1.21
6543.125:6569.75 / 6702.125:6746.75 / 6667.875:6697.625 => 0.10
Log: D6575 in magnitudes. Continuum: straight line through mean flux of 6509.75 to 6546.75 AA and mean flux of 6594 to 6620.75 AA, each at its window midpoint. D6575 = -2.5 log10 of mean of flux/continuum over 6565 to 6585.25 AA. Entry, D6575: 0.04 mag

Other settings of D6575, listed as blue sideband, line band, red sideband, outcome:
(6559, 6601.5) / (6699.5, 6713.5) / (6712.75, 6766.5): -0.06 mag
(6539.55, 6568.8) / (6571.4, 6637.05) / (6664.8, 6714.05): -0.02 mag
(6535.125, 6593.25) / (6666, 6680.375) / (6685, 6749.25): -0.07 mag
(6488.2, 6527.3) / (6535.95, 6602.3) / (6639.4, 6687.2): -0.08 mag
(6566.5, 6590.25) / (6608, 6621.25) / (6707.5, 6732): -0.05 mag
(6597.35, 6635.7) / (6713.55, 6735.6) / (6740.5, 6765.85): 0.11 mag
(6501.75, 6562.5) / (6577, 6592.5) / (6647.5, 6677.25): -0.03 mag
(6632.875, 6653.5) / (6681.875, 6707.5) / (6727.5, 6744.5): 0.03 mag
